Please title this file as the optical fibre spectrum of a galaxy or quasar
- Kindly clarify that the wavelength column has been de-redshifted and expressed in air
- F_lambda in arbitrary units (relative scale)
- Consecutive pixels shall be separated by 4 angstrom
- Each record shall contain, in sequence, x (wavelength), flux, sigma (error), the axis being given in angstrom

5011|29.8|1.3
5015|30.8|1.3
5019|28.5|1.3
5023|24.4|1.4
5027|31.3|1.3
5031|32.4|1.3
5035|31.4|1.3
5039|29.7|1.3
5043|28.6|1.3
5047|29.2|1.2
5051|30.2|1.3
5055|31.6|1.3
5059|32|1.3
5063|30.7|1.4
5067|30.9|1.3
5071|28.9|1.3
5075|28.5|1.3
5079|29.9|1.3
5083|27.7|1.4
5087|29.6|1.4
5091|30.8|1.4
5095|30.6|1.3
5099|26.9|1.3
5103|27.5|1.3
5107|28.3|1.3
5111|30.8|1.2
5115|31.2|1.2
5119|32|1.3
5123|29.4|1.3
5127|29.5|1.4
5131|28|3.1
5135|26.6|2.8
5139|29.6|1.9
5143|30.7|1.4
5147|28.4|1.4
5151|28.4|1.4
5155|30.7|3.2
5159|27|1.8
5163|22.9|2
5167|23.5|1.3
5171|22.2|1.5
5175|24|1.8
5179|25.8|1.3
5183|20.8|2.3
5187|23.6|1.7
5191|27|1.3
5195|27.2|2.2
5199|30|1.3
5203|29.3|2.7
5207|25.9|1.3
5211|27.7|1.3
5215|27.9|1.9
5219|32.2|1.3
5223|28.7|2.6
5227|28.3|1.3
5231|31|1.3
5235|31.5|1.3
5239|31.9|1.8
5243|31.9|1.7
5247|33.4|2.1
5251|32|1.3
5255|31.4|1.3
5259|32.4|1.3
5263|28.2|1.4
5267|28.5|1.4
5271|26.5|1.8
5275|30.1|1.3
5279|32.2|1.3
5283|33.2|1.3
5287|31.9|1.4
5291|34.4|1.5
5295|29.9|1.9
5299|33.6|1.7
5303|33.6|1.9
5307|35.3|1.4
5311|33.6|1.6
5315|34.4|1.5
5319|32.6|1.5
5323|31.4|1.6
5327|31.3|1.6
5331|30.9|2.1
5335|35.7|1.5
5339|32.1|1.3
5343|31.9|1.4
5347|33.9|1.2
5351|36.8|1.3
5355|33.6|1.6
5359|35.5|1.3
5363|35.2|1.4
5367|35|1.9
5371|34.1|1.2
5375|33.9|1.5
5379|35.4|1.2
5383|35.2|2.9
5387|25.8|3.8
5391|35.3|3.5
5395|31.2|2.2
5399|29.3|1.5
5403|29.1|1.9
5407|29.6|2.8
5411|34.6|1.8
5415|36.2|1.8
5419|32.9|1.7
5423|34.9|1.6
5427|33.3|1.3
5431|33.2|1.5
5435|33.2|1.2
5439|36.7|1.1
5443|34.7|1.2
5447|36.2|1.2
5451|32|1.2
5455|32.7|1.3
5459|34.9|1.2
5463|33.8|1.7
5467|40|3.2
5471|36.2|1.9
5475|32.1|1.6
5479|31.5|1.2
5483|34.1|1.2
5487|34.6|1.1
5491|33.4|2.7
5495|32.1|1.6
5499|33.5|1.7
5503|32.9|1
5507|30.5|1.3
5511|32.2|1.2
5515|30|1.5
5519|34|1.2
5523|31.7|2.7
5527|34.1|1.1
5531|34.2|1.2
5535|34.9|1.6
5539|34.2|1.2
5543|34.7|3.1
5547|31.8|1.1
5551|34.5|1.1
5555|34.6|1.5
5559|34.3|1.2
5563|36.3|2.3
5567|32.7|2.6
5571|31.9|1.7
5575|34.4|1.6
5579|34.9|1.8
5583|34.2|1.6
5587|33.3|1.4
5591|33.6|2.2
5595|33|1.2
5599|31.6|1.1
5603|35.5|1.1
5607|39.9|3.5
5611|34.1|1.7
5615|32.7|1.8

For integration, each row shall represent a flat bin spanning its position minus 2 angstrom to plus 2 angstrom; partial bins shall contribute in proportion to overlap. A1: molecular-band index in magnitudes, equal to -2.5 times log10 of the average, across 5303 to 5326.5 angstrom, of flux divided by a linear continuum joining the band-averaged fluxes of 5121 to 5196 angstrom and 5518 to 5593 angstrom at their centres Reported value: -0.13 mag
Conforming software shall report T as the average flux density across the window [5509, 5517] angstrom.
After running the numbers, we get 31.1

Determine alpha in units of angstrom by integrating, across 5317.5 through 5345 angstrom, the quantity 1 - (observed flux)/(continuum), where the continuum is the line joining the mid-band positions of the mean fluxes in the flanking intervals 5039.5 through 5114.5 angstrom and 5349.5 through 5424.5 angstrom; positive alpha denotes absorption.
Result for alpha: 0.3 angstrom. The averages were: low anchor 29.6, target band 32.3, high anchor 33.3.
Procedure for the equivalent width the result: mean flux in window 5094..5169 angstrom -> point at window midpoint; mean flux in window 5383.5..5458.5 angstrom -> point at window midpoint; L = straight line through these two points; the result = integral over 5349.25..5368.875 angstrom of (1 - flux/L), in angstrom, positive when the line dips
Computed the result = -2.0 angstrom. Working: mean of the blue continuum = 28.5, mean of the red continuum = 32.9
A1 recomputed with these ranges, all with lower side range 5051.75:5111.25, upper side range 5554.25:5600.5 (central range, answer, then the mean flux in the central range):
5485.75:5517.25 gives 0.025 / 32.4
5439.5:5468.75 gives -0.072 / 34.9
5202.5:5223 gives 0.079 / 28.6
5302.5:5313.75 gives -0.091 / 34.3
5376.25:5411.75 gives 0.018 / 31.7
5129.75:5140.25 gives 0.079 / 28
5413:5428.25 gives -0.063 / 34.4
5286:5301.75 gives -0.039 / 32.5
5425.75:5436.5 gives -0.023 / 33.2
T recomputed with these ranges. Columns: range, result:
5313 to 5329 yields 32.4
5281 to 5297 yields 32.3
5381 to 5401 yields 31.4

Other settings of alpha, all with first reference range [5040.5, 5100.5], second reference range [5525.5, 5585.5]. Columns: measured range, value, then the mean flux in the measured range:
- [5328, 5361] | -1.5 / 33.7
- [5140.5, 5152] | 0.4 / 29.3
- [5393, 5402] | 0.7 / 30.1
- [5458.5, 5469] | -1.0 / 36.4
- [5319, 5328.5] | 0.1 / 31.6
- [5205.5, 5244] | 1.8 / 29.7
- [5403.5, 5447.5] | -1.3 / 33.9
